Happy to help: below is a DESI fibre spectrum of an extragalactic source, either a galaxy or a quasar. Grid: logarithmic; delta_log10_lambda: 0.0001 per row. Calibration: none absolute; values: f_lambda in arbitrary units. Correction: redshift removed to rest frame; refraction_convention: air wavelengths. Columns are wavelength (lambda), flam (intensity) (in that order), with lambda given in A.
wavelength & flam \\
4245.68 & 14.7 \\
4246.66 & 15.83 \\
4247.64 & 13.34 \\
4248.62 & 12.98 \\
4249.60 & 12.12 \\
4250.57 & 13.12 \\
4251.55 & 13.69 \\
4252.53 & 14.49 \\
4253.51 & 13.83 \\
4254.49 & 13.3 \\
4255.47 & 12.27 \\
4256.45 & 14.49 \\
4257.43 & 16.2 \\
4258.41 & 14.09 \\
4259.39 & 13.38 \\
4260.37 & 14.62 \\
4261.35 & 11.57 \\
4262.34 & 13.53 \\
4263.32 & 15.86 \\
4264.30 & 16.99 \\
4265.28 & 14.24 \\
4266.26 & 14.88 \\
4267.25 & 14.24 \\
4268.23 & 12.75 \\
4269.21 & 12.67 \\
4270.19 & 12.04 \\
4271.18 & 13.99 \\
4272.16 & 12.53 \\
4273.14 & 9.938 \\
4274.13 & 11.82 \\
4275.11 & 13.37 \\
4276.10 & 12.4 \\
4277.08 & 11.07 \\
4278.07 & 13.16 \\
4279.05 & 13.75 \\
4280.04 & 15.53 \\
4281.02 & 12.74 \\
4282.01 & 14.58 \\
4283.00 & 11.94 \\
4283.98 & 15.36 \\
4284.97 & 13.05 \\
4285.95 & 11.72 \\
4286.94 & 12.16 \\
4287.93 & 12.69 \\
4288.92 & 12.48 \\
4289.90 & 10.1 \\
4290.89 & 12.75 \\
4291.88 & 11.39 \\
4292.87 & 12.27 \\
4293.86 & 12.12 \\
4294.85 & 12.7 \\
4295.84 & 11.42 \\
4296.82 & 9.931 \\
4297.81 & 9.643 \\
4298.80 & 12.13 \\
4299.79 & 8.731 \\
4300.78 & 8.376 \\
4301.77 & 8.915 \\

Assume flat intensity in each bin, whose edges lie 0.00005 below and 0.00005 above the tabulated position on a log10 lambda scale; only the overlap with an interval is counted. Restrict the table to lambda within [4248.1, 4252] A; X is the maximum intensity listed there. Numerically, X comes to 13.69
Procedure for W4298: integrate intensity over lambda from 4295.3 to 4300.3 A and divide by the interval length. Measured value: 10.4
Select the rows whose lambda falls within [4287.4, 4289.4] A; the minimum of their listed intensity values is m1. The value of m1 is 12.48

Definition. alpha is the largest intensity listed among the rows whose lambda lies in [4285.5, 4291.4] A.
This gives 12.75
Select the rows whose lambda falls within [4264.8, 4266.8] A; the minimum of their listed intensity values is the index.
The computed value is 14.24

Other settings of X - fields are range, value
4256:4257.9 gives 16.2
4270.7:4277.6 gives 13.99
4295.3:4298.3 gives 11.42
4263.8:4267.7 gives 16.99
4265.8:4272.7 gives 14.88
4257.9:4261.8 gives 14.62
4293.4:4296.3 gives 12.7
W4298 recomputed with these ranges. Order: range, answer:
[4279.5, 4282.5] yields 14.3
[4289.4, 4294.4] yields 11.7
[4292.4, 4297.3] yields 11.7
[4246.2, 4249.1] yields 14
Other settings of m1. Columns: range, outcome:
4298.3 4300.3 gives 8.731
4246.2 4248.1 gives 13.34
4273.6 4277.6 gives 11.07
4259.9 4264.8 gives 11.57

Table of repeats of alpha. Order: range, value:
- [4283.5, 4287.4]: 15.36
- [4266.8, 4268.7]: 14.24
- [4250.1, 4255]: 14.49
